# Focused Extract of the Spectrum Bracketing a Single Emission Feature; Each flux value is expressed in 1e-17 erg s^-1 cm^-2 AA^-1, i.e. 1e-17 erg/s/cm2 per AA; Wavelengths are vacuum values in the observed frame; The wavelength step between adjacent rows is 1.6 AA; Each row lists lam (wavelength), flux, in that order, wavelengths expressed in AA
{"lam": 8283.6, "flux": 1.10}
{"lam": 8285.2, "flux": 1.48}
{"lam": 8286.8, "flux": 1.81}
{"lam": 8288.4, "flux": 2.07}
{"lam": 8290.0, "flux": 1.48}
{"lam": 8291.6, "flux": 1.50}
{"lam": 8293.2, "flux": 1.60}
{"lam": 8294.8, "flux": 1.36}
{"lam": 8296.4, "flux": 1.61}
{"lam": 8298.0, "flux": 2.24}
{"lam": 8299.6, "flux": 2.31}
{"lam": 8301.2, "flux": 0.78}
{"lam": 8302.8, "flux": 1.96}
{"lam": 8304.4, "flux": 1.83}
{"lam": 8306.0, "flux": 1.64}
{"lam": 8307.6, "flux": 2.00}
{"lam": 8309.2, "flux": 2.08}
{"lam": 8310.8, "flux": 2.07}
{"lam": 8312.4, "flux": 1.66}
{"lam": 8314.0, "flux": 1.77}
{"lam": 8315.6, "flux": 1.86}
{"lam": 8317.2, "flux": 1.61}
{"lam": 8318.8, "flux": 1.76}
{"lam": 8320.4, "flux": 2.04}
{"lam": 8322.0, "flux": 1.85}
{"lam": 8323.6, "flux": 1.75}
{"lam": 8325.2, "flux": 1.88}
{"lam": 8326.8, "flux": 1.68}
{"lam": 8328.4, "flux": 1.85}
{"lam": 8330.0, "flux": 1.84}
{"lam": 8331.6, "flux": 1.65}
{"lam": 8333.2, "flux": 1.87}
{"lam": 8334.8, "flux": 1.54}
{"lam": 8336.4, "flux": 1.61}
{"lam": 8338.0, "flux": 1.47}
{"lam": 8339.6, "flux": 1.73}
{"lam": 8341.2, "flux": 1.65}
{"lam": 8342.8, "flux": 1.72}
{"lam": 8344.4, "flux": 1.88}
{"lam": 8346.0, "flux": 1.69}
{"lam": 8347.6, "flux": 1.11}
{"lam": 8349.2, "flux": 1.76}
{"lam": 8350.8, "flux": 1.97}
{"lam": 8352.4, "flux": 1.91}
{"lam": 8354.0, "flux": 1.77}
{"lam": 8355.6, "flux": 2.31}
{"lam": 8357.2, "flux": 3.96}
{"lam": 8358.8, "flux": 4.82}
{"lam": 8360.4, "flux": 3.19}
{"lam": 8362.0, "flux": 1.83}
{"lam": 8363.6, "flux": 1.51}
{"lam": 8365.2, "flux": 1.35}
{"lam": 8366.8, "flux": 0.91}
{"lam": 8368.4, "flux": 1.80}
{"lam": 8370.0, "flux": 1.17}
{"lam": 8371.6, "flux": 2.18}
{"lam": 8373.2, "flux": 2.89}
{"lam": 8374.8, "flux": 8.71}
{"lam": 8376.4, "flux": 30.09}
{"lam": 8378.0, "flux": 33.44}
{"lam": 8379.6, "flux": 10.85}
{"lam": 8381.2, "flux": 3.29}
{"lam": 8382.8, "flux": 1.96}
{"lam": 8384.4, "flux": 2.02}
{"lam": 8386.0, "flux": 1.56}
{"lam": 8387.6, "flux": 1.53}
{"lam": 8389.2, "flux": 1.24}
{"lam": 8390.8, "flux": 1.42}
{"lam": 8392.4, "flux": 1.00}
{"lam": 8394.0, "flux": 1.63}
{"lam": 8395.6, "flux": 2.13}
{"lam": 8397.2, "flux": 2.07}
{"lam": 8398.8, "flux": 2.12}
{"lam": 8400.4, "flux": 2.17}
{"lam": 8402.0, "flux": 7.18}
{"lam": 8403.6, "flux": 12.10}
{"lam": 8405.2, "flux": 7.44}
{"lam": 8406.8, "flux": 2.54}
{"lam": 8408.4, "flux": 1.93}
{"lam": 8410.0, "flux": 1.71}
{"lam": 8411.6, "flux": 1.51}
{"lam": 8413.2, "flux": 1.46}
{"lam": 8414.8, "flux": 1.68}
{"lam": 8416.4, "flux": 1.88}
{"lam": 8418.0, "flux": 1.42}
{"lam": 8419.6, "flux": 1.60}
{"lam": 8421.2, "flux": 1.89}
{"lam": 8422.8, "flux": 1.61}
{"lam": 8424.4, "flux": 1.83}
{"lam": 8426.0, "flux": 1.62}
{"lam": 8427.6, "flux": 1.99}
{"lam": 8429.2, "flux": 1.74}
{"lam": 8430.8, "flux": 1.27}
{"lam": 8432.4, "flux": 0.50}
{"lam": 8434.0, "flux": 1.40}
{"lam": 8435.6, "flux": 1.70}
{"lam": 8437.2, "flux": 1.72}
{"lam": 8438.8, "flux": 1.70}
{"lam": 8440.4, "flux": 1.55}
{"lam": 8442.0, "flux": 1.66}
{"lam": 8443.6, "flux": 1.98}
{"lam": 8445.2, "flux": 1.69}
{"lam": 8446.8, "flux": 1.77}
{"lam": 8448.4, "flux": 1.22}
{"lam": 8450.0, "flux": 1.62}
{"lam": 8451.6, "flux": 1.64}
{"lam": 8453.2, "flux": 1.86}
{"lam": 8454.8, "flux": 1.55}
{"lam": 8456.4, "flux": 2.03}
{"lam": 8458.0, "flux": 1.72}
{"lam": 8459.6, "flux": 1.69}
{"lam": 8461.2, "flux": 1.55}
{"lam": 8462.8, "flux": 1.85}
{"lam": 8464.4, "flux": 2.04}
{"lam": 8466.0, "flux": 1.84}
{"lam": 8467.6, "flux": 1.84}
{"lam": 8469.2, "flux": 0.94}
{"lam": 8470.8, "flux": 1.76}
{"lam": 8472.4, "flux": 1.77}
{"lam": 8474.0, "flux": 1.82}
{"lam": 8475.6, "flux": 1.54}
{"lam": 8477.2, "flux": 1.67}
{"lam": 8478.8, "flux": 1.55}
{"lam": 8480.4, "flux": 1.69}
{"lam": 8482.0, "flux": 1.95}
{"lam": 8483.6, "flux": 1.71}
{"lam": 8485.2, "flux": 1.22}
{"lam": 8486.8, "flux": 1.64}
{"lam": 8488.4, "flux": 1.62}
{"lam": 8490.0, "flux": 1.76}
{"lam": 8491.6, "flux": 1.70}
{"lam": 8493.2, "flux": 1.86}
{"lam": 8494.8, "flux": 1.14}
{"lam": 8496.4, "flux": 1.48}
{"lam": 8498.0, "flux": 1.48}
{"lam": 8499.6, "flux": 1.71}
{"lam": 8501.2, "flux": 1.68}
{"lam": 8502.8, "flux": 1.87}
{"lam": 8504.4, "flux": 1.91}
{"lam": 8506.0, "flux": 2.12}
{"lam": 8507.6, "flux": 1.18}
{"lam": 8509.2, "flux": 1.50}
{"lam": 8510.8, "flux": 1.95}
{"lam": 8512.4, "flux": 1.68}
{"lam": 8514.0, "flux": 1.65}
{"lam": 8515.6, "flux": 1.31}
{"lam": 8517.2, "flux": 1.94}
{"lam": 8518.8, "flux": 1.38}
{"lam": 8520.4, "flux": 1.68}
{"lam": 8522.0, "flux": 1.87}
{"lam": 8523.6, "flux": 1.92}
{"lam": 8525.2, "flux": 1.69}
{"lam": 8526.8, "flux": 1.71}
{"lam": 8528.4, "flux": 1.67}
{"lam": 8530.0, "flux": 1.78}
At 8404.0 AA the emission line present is [N II]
